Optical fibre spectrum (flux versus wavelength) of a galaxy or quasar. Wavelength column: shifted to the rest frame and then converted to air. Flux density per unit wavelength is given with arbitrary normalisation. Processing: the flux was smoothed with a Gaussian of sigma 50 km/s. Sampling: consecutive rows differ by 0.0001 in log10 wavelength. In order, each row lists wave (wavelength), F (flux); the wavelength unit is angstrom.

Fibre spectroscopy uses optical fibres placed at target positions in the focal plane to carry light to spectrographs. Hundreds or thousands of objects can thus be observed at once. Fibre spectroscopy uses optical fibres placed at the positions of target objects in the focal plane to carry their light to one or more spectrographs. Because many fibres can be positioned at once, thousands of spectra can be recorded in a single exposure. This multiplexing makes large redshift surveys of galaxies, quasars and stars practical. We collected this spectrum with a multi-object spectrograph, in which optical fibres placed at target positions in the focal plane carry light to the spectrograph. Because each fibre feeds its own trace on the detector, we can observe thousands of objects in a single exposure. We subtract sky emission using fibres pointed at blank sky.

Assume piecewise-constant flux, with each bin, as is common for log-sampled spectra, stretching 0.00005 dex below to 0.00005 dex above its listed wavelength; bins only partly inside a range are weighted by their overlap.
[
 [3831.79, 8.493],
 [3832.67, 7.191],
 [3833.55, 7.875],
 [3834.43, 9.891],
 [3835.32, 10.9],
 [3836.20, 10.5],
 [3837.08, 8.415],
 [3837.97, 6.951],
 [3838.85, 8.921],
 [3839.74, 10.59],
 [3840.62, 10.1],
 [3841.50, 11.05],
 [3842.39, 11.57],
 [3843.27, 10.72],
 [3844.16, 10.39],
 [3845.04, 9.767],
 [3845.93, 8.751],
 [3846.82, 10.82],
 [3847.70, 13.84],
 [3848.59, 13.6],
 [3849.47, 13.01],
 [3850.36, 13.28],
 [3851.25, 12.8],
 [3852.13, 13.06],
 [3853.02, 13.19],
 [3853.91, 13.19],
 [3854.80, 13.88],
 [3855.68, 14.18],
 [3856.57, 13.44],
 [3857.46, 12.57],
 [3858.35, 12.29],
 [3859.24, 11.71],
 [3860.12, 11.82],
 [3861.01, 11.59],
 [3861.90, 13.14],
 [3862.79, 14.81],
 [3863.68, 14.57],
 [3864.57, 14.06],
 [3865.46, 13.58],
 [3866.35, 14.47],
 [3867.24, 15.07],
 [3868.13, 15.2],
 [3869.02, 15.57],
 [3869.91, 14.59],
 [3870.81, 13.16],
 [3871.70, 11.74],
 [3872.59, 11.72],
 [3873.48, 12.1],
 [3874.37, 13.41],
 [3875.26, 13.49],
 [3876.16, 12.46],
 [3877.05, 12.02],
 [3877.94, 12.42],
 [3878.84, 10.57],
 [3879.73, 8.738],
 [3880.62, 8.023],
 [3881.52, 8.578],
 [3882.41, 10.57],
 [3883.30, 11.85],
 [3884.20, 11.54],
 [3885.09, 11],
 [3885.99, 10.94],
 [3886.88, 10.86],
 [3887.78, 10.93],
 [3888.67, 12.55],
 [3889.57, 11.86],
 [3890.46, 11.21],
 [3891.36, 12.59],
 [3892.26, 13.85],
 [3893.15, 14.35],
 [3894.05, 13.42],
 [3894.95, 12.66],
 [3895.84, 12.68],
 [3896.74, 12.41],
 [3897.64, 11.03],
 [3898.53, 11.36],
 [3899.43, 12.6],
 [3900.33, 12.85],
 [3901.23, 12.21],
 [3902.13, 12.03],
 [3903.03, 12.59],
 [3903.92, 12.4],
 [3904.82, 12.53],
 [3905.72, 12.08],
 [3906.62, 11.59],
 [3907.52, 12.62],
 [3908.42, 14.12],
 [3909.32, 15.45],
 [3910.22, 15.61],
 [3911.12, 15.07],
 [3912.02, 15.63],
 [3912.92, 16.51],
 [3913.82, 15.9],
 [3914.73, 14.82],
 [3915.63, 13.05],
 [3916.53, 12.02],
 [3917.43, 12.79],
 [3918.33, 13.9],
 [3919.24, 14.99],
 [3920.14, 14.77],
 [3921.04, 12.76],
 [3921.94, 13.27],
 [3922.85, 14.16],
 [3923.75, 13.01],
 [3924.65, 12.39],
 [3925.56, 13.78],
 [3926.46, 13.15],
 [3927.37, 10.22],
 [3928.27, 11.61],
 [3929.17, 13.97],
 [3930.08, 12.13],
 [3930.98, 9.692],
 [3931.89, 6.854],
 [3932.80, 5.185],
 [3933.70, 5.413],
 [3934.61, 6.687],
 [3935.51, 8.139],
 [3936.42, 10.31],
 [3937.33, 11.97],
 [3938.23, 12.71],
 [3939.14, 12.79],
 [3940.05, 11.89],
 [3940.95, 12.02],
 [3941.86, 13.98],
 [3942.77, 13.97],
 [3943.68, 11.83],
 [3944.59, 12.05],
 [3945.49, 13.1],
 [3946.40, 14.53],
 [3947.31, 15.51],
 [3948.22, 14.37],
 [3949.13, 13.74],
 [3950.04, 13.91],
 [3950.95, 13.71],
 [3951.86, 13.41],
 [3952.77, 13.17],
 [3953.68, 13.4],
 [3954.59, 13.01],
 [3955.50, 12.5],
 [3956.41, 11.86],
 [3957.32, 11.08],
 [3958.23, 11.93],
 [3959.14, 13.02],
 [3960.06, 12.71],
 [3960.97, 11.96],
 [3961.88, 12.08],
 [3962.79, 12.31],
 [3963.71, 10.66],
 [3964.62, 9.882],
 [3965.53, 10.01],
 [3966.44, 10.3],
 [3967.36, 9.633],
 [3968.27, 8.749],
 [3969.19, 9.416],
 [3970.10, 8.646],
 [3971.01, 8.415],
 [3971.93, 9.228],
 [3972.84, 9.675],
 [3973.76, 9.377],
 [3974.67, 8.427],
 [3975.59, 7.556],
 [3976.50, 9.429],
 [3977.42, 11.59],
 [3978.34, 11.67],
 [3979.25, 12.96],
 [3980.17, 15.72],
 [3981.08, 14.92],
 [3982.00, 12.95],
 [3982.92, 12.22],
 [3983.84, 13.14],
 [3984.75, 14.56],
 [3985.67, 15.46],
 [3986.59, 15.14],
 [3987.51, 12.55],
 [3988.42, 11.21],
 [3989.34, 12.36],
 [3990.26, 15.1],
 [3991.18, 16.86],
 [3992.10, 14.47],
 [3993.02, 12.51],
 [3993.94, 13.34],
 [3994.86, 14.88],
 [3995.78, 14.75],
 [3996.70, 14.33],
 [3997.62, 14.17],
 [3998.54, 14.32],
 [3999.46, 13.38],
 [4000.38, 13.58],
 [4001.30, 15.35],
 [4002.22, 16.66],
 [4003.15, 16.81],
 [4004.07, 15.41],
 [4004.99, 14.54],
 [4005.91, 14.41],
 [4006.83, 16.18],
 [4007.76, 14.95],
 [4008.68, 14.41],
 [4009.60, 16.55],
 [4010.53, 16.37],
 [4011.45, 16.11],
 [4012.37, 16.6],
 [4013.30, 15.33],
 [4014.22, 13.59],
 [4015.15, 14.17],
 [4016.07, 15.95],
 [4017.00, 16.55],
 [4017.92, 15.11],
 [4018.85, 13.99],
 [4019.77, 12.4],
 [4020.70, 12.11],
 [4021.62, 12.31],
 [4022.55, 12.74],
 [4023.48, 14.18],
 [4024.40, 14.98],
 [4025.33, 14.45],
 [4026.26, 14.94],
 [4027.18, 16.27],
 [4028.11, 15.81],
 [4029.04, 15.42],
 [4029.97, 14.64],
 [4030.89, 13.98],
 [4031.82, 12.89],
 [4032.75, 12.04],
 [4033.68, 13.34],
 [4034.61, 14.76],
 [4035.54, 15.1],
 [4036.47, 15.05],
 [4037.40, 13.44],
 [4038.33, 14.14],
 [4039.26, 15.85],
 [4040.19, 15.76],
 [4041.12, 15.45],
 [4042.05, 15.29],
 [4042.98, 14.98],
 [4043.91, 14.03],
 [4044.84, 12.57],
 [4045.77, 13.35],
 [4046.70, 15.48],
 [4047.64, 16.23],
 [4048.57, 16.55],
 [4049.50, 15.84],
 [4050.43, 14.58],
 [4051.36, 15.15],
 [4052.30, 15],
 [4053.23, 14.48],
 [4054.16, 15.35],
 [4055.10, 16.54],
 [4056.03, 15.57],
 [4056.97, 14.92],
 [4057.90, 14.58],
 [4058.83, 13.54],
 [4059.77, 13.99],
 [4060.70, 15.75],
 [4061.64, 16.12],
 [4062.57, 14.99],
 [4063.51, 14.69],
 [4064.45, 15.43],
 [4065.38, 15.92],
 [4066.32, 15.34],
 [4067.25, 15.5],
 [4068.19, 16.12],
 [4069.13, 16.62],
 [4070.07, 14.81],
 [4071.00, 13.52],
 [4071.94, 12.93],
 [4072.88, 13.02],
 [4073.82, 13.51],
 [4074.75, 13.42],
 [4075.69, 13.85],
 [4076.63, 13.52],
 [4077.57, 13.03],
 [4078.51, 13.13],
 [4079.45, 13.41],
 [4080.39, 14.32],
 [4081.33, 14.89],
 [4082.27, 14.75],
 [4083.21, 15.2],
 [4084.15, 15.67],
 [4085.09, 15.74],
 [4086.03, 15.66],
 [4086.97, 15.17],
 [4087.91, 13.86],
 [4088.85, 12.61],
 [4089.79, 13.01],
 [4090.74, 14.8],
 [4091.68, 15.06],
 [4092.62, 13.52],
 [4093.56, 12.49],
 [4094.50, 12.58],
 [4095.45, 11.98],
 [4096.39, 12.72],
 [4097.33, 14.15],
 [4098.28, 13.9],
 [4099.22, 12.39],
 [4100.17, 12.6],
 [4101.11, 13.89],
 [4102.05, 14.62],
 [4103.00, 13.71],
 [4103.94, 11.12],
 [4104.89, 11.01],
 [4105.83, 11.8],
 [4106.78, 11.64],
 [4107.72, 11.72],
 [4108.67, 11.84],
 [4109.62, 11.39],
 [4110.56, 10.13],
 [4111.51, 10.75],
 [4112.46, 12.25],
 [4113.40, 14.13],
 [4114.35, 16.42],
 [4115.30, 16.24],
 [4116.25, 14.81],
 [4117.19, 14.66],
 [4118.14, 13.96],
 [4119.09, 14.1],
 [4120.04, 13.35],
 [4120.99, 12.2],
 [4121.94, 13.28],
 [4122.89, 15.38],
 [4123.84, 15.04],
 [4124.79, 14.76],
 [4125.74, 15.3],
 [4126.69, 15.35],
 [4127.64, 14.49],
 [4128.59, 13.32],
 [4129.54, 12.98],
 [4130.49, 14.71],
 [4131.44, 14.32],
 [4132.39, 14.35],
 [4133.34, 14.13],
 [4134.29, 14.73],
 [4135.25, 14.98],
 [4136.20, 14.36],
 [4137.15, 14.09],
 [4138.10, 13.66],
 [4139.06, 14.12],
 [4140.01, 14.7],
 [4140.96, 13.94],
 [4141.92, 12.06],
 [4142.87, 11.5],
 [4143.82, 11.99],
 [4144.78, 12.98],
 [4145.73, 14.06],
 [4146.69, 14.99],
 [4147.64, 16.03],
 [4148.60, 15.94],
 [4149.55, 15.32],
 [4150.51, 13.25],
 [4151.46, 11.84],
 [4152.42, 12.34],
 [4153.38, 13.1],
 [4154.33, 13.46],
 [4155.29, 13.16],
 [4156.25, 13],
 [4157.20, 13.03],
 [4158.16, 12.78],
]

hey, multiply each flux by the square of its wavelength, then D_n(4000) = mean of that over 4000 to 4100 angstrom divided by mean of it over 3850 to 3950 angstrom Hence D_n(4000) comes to 1.25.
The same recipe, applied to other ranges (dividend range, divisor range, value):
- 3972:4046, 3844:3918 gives 1.18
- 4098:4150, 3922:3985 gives 1.28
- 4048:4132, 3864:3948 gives 1.24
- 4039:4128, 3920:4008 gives 1.21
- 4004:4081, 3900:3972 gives 1.27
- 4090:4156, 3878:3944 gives 1.24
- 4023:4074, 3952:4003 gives 1.24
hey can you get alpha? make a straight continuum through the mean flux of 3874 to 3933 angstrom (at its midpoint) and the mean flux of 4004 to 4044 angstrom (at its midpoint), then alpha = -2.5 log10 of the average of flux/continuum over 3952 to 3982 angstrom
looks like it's 0.22 mag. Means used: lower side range 12.4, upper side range 14.7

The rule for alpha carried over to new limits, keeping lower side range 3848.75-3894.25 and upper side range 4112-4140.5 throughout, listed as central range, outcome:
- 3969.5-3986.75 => 0.15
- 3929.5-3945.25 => 0.23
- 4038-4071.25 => -0.10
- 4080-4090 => -0.05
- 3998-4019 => -0.13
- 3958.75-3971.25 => 0.24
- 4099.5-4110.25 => 0.16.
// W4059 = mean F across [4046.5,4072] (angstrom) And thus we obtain 15.2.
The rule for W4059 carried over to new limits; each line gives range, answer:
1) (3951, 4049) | 13.5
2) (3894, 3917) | 13.3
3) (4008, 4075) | 14.8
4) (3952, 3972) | 11.2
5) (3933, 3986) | 11.7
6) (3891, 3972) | 12.3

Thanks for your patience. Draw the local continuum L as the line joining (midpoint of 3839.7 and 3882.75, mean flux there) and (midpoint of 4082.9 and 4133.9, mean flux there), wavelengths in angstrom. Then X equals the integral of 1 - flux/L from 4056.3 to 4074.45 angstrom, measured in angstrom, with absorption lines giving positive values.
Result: -1.9 angstrom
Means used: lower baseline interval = 12.4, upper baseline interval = 13.6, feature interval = 14.8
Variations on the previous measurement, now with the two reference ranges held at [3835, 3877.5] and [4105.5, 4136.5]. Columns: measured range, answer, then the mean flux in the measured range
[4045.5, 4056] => -1.6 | 15.4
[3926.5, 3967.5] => 3.6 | 11.7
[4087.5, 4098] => 0.2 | 13.3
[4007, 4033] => -2.8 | 14.6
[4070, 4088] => -0.9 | 14.2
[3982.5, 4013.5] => -3.7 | 14.6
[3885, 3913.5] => -0.6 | 12.8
